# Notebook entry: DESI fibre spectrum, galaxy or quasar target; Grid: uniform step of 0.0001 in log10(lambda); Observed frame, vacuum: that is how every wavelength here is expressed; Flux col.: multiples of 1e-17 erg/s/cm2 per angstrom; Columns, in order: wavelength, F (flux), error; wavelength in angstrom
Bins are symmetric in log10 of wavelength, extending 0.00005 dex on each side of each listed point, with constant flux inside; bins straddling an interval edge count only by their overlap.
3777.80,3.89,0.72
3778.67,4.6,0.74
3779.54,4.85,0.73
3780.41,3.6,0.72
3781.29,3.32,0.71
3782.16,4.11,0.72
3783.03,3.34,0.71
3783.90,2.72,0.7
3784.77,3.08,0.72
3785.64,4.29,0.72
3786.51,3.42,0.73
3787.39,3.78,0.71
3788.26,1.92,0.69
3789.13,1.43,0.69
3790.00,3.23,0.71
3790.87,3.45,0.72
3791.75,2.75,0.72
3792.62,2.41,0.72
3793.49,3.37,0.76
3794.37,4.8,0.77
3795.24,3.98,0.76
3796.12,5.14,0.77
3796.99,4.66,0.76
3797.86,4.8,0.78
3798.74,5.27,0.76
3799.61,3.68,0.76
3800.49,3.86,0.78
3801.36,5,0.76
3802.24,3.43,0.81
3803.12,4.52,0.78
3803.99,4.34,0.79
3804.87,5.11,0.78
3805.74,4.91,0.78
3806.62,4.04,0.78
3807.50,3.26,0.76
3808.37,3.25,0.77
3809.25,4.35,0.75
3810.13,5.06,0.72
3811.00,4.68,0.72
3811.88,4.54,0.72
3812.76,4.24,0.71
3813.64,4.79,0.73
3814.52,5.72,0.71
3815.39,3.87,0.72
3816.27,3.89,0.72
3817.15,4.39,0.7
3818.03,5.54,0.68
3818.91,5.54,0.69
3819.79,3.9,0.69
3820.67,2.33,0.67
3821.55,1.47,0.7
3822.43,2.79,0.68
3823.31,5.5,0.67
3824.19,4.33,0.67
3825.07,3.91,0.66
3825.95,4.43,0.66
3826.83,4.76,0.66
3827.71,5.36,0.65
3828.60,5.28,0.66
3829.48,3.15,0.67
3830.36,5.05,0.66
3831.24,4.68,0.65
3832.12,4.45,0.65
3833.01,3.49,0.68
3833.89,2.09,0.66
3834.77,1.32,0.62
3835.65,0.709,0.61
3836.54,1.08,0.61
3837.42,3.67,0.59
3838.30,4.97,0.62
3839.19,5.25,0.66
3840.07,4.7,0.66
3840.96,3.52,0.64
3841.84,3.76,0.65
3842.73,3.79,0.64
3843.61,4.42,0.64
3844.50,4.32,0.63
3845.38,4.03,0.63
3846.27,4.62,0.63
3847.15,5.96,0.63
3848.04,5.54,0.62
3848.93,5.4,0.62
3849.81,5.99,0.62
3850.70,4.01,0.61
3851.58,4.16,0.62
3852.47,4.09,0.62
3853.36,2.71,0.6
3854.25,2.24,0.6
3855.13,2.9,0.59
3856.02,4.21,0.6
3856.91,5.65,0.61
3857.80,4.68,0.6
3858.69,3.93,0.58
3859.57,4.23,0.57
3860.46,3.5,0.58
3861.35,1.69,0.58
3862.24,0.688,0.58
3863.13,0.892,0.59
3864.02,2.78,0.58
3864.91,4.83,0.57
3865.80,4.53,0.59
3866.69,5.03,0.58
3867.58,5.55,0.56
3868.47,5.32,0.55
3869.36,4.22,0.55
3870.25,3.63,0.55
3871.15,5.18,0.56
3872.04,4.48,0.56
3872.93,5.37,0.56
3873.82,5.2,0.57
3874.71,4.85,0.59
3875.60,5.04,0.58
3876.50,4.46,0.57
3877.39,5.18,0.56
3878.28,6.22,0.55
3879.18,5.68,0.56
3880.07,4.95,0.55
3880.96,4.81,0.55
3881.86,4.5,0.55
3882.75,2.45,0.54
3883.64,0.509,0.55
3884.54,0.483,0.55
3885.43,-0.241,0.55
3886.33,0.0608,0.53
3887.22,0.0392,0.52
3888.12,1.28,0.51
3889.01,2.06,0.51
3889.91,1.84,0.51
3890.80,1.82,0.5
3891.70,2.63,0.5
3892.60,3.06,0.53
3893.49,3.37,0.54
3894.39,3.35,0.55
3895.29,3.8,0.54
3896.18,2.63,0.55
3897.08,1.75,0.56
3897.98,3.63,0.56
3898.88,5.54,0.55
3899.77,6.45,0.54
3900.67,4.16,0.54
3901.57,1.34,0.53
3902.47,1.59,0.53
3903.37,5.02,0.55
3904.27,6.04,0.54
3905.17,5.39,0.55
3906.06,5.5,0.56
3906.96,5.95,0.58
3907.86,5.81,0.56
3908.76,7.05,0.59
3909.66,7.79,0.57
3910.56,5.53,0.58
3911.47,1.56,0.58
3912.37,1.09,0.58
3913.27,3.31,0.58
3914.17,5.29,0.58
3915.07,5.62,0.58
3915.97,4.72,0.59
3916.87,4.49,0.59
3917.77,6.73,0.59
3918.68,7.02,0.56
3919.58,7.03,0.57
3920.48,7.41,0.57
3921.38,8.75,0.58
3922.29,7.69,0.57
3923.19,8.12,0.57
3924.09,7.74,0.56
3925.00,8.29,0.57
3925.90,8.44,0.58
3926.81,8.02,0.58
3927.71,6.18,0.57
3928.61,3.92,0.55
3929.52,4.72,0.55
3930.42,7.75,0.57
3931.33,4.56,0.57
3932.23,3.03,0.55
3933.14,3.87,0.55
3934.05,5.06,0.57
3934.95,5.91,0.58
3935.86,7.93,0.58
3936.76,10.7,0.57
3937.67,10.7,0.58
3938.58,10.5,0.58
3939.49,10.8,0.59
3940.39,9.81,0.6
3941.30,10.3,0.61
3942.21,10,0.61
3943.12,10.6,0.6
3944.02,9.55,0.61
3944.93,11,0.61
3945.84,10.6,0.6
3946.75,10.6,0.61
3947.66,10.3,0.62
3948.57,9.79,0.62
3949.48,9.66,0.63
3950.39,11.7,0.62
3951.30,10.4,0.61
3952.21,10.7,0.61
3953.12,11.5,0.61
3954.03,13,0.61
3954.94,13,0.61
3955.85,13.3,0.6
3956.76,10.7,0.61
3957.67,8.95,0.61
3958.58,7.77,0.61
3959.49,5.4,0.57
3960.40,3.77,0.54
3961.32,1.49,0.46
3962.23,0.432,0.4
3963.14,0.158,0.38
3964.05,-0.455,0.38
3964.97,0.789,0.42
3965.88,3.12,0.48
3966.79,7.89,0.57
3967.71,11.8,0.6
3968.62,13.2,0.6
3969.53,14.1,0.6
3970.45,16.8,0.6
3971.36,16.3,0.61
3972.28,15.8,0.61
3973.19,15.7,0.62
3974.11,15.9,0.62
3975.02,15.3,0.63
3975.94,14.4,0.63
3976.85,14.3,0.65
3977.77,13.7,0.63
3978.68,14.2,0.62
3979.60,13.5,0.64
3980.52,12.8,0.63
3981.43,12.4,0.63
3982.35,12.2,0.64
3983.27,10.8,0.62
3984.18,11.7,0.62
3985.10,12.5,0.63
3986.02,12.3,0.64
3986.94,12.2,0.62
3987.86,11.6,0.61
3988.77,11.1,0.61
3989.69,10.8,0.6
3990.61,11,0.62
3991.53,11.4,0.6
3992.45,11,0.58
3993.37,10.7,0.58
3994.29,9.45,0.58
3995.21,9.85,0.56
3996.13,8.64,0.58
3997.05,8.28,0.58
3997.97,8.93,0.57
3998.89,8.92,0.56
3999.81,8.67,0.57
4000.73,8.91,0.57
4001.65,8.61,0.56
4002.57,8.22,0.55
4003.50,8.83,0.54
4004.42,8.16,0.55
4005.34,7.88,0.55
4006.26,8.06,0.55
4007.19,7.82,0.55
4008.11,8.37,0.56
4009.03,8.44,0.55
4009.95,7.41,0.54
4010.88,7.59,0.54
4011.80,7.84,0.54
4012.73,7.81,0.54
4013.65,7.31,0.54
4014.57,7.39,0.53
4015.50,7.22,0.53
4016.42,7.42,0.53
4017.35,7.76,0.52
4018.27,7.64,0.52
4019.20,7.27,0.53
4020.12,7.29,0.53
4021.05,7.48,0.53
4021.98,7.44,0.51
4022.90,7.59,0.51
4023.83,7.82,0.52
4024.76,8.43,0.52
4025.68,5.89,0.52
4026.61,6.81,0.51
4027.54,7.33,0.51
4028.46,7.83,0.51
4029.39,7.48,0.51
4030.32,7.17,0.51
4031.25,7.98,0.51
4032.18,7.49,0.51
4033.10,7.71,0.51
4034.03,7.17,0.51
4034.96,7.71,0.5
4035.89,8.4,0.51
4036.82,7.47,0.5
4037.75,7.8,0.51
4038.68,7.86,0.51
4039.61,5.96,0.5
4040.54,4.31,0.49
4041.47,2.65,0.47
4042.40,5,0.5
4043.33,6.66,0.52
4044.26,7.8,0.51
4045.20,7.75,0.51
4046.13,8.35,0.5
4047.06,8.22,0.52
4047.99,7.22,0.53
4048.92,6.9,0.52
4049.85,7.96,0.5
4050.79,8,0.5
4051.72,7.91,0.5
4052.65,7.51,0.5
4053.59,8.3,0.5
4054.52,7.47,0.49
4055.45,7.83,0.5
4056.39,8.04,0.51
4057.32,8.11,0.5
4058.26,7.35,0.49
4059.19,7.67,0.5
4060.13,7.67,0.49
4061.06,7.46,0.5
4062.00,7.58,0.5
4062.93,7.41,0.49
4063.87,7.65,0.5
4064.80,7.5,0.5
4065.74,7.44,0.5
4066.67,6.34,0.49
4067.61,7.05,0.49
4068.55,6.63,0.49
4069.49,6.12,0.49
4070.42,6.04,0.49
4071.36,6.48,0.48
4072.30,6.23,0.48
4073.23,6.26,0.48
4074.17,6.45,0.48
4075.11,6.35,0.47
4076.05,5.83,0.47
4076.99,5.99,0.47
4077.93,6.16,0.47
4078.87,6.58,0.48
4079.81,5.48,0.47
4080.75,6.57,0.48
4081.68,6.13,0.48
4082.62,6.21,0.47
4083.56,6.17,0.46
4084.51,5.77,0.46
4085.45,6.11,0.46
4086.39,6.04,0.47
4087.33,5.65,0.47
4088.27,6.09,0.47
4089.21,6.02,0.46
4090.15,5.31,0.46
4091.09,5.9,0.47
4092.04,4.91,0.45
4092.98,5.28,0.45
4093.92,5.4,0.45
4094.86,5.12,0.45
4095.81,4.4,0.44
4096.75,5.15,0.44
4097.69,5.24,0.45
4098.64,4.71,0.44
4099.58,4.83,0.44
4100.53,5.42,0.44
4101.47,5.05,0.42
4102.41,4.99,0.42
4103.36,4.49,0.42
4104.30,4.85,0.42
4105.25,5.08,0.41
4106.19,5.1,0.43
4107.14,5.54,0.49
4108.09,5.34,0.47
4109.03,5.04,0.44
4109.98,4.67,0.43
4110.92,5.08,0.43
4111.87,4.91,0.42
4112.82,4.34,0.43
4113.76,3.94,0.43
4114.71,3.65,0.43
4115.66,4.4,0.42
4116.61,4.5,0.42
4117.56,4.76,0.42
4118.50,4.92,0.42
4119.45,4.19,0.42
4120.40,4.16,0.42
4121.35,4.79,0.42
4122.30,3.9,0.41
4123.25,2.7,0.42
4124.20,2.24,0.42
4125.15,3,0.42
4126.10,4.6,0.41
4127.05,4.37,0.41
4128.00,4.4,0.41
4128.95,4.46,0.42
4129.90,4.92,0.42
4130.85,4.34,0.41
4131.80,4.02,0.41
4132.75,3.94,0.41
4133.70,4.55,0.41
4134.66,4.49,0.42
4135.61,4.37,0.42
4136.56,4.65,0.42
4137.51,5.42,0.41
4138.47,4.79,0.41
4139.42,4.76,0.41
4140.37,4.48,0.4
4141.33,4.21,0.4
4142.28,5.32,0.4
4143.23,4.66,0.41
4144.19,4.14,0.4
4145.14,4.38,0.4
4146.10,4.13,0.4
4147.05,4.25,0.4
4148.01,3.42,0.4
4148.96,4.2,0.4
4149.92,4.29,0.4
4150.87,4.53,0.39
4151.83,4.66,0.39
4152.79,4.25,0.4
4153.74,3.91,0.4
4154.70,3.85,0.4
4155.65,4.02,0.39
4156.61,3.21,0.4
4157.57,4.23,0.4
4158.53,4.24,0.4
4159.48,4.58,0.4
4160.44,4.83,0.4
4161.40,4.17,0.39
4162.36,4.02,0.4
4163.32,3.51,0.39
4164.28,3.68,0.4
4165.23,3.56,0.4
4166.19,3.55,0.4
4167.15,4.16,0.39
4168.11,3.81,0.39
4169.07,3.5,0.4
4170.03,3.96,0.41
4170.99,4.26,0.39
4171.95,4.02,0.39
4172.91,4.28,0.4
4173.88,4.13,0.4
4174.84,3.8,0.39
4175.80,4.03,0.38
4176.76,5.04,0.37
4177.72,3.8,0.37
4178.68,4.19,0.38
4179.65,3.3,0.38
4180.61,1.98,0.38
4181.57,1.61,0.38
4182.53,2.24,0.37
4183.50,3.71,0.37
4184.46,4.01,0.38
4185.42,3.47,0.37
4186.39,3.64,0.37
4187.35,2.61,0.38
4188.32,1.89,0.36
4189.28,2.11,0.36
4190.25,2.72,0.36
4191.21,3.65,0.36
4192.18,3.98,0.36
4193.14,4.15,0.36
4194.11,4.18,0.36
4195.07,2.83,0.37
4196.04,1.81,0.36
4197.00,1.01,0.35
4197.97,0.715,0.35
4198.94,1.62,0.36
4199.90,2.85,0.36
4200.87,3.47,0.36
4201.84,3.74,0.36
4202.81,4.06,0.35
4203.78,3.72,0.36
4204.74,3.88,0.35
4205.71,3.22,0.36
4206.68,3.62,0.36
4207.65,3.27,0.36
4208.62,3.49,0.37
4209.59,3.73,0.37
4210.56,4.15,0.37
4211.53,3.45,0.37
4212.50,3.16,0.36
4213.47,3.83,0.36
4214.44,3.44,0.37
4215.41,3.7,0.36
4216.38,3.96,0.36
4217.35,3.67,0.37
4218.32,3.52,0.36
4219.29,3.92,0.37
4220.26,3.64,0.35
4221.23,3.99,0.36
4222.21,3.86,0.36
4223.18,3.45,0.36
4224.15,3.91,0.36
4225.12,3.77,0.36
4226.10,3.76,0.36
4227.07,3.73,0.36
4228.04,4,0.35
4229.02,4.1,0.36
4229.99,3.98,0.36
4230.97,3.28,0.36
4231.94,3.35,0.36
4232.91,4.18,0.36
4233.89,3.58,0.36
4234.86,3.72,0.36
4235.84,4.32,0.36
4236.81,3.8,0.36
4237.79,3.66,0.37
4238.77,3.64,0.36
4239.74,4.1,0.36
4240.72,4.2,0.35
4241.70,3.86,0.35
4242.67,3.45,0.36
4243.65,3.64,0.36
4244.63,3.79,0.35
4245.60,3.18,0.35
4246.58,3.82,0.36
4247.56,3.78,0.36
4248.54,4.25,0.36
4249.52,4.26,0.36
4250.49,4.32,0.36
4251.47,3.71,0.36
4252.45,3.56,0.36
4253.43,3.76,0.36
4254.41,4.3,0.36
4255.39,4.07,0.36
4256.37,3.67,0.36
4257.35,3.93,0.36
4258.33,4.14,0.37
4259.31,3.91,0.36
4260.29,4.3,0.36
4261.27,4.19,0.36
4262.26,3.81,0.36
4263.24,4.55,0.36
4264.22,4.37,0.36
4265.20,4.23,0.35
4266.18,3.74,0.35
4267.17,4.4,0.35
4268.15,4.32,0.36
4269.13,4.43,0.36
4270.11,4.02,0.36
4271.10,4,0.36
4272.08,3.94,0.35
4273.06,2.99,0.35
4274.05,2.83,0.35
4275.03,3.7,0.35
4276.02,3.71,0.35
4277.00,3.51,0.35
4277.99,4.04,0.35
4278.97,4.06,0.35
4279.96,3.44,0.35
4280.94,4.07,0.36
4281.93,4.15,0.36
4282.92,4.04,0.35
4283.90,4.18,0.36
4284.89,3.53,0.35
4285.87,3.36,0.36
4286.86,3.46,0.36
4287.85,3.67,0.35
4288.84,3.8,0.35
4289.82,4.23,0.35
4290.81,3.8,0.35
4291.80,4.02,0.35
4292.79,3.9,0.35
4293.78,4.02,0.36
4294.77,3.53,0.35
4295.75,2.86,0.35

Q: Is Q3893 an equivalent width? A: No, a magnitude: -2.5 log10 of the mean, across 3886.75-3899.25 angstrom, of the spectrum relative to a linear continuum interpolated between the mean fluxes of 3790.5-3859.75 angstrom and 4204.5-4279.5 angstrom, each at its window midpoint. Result 0.48 mag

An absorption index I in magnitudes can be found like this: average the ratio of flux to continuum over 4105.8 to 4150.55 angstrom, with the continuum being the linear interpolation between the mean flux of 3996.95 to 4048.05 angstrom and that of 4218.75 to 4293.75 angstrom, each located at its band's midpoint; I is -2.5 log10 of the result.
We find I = 0.316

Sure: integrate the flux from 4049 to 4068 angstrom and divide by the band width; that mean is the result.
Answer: 7.6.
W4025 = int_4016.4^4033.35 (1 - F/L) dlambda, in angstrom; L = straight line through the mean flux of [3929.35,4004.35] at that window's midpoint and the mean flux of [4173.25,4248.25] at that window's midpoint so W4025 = 1.80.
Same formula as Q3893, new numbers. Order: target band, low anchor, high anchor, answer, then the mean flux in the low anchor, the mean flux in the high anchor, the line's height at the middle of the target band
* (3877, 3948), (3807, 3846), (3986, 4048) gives 0.083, 3.99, 8.1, 5.85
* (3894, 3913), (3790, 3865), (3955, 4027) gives 0.444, 3.99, 9.38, 6.5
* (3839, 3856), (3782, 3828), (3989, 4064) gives 0.114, 4.01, 7.86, 4.75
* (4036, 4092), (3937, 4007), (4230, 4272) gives 0.207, 10.2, 3.94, 8.16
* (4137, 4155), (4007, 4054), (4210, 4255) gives 0.206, 7.37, 3.79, 5.32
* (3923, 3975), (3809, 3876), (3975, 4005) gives 0.031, 4.11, 11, 9.08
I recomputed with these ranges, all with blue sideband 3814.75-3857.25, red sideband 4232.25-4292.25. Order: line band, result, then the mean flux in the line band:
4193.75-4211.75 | 0.26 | 3.08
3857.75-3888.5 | 0.12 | 3.59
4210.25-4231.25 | 0.05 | 3.74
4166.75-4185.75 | 0.07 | 3.66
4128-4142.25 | -0.16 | 4.55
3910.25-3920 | -0.18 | 4.74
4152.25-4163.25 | -0.05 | 4.1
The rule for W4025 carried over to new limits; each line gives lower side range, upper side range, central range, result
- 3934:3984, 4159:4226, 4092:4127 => 7.7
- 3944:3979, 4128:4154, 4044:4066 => -1.7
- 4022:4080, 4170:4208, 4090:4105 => 1.9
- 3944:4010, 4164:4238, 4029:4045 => 2.9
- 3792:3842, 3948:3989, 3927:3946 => 2.8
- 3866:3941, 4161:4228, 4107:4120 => -2.5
